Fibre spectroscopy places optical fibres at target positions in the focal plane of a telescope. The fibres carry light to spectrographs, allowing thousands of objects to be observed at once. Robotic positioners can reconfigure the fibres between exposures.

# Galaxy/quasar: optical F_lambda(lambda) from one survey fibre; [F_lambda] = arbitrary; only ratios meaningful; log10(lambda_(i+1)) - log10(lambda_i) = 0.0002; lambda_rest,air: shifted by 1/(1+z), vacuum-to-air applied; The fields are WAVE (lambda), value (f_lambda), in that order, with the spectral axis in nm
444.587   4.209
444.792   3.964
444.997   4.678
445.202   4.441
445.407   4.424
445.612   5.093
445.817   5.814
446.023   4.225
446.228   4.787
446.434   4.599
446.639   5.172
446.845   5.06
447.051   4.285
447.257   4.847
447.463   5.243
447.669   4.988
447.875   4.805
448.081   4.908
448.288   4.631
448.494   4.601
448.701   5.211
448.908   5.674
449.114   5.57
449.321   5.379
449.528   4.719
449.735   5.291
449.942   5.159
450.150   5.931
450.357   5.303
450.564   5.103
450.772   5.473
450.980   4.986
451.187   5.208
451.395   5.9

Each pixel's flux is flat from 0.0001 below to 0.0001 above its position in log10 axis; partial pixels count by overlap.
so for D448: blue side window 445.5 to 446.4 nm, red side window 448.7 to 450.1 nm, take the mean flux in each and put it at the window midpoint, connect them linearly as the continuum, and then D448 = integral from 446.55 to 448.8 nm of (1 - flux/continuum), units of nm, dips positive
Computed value 0.11 nm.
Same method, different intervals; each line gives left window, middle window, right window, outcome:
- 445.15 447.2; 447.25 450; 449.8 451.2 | 0.01 nm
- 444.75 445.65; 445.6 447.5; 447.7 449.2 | -0.06 nm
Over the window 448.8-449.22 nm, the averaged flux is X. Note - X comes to 5.62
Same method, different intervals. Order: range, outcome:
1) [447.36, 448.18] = 4.99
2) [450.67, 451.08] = 5.23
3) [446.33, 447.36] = 4.79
